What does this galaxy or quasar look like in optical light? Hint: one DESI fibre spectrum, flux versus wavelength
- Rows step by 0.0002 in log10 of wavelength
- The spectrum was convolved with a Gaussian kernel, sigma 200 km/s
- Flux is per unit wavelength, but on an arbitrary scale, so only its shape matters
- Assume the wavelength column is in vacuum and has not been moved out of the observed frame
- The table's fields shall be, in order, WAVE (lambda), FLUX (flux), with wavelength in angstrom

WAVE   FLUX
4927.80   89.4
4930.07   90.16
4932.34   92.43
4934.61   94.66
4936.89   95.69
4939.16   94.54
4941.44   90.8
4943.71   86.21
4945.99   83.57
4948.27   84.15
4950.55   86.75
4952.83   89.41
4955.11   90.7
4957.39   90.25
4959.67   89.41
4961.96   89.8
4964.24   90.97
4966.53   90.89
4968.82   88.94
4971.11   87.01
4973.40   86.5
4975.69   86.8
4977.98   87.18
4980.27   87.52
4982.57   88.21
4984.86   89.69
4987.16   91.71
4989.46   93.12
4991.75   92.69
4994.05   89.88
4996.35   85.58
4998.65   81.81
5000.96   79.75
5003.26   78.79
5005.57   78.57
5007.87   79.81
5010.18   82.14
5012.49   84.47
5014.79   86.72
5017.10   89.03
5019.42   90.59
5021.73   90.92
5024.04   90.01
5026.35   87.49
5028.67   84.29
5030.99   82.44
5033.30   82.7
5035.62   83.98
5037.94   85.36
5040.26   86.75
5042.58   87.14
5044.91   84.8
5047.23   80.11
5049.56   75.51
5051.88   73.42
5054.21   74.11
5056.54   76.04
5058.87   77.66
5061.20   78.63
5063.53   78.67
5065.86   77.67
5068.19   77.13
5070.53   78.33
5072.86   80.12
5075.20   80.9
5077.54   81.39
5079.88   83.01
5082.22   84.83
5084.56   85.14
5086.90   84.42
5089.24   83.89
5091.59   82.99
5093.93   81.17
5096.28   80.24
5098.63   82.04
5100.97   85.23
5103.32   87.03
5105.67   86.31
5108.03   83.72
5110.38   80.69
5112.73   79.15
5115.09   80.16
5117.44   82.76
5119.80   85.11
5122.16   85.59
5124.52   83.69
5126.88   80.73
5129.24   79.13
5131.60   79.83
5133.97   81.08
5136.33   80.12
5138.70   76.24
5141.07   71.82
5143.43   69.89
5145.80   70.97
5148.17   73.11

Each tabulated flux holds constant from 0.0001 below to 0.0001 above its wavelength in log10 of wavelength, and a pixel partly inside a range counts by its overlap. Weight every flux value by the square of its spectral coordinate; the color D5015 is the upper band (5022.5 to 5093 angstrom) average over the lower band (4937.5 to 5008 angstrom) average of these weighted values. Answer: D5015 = 1.0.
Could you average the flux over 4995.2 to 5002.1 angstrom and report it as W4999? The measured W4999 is 82.3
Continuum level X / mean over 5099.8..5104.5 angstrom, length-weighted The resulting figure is 86.2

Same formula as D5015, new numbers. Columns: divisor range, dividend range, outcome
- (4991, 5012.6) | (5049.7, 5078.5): 0.96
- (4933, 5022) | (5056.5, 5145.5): 0.97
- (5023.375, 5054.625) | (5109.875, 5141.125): 1.01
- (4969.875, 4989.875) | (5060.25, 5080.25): 0.93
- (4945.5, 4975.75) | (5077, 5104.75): 1.00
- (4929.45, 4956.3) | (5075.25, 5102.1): 0.98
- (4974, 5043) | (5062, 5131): 0.99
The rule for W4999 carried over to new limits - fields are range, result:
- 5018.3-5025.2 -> 90.6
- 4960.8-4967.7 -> 90.5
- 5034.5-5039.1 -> 84.7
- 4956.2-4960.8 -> 90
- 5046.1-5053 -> 76.4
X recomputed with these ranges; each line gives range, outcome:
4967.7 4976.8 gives 87.3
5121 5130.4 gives 82.3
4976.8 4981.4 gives 87.4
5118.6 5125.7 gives 84.7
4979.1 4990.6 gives 90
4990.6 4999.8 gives 87.6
